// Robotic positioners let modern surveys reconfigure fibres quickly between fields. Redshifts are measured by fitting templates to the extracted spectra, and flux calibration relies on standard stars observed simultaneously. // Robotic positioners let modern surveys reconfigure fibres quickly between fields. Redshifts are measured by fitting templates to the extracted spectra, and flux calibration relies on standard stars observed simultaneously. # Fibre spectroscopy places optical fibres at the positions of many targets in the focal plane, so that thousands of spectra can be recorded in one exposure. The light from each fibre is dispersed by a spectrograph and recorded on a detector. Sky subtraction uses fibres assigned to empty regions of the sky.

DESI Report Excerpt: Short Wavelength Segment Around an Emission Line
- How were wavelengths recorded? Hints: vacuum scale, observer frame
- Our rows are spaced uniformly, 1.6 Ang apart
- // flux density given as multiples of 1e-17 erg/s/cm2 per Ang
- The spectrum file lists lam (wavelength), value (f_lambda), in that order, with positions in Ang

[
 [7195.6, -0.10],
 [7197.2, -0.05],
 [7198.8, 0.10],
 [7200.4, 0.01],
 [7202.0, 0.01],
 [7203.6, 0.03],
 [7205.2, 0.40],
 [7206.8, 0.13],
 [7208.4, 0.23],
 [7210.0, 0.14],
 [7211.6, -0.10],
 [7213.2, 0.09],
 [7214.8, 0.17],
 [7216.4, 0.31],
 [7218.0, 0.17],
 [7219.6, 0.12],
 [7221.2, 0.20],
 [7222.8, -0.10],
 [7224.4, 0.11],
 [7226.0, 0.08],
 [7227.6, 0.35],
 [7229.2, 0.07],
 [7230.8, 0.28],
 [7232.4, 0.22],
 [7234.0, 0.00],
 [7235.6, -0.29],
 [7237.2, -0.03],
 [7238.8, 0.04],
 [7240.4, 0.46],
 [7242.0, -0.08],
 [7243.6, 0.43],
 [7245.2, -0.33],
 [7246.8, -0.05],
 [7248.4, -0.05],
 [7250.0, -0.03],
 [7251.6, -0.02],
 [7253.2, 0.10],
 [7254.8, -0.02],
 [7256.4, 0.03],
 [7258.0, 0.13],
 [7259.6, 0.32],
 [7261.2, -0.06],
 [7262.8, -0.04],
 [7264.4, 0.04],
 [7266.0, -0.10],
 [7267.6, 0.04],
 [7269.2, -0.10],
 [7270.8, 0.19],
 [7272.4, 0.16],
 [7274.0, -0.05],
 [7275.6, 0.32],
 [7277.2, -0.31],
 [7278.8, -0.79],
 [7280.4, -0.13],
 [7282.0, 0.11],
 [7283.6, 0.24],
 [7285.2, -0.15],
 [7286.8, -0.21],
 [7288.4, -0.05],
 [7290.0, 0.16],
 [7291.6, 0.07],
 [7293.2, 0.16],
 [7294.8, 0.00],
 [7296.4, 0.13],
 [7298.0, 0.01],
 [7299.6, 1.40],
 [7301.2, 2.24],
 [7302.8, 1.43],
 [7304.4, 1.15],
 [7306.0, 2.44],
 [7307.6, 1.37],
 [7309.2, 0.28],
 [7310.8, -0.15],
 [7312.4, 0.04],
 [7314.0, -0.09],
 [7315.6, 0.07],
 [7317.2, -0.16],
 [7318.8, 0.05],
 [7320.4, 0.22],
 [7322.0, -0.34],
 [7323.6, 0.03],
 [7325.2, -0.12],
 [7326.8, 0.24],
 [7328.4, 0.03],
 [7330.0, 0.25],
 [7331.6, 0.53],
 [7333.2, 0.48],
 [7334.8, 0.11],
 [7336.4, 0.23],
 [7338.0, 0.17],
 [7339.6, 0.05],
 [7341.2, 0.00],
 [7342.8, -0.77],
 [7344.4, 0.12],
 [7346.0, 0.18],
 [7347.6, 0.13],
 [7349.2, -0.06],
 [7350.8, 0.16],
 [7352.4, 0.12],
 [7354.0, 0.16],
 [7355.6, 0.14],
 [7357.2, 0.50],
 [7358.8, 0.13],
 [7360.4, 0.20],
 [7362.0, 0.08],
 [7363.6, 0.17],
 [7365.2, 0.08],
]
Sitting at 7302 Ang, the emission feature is [O II]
